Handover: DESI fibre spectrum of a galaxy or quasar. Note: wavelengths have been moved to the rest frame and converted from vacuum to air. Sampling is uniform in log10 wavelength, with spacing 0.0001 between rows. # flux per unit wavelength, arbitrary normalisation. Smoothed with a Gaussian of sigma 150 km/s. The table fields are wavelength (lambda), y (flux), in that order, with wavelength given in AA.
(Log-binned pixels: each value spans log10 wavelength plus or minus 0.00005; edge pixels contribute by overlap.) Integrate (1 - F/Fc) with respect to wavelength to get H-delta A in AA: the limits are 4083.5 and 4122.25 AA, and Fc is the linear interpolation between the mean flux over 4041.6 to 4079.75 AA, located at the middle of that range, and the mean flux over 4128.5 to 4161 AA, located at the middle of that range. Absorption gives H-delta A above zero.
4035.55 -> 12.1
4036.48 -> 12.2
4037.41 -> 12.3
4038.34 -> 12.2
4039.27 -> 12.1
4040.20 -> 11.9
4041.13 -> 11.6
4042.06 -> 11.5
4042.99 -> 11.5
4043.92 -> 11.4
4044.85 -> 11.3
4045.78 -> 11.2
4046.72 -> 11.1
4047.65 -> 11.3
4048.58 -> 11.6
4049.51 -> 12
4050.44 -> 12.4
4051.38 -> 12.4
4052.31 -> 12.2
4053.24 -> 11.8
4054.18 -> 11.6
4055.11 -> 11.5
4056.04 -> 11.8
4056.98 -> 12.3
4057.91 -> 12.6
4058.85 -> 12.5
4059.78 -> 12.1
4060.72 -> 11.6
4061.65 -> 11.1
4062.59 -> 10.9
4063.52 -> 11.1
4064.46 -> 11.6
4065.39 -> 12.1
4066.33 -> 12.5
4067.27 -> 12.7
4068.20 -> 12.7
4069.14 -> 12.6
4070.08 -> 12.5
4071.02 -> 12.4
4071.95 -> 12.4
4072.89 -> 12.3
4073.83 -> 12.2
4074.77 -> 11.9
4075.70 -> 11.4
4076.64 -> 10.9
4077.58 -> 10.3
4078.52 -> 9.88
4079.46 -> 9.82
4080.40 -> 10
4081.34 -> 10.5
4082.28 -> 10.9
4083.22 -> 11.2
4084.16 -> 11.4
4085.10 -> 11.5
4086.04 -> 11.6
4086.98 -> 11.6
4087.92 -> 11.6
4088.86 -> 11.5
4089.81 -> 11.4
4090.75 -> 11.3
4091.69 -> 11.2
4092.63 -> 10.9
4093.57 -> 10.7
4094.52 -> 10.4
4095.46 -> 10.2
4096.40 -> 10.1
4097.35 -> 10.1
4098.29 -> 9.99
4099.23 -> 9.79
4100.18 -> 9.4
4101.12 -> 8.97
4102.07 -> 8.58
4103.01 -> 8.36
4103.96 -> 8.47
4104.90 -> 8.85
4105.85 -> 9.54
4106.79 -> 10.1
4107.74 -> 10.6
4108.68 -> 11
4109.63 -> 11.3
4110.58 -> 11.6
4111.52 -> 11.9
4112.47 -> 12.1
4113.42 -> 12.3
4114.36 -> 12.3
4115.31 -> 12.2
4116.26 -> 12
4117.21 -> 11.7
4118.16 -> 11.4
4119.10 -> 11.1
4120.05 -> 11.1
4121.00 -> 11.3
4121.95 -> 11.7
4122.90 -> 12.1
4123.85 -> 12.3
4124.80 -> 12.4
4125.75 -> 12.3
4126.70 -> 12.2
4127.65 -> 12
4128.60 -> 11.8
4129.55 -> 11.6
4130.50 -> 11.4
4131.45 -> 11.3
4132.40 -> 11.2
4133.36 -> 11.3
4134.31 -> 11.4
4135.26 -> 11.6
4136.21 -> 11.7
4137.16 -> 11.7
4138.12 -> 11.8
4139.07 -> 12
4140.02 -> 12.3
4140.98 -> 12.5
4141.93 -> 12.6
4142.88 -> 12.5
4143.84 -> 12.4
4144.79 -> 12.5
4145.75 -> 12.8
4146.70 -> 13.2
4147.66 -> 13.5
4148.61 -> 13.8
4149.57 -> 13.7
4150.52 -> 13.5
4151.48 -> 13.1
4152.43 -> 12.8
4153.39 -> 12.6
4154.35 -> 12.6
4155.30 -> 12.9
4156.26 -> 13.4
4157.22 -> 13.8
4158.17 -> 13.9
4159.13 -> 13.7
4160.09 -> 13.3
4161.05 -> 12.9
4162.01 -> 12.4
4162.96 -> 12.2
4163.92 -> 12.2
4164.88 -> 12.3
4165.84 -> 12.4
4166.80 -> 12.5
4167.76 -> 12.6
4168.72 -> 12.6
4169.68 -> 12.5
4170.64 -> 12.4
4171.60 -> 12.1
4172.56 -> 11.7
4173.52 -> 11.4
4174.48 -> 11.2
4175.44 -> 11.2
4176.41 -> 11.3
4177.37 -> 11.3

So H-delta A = 4.3 AA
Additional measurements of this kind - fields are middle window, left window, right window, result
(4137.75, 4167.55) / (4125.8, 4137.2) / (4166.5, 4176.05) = -2.6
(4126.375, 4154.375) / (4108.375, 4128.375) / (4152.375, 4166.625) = 0.2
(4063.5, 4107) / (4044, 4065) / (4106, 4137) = 3.0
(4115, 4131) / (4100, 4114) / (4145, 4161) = -0.7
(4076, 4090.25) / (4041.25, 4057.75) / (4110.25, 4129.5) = 1.0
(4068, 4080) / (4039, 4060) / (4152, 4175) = 0.4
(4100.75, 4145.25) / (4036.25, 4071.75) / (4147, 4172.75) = 4.1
